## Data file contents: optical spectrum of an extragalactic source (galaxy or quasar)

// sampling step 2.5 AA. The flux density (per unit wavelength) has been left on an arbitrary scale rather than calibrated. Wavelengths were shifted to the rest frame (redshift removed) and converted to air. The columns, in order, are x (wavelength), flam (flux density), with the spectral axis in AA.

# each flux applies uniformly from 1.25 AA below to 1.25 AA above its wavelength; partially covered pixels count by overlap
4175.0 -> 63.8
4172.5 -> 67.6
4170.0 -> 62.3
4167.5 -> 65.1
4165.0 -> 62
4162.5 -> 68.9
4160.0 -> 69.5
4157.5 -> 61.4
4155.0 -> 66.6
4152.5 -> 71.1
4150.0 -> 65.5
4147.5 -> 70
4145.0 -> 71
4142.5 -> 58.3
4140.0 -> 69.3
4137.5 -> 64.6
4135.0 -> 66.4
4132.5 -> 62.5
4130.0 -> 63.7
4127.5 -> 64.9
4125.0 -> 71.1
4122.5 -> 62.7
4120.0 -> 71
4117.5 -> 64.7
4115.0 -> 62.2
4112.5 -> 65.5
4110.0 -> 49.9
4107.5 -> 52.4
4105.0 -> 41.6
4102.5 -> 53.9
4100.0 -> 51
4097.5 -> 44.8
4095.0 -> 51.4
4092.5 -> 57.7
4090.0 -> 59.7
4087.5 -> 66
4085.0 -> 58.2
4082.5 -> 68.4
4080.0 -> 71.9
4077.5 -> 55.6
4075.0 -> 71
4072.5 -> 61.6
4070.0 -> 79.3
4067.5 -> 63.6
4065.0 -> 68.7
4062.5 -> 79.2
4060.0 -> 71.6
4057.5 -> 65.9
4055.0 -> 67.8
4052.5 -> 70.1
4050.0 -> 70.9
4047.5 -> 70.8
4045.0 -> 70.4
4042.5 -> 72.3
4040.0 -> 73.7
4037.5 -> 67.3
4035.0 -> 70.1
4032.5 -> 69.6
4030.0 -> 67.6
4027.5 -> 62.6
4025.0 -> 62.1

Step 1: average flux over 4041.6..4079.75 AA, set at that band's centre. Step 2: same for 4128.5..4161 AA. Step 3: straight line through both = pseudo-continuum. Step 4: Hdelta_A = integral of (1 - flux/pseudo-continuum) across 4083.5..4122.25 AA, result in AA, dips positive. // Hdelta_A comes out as 6.2 AA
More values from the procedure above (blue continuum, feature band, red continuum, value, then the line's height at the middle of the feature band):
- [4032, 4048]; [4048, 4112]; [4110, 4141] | 5.56 AA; 68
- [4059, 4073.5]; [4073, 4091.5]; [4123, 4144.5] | 1.41 AA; 69.5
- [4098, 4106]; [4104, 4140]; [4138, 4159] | -3.57 AA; 56.4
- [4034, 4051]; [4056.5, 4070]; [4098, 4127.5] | -0.72 AA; 67.2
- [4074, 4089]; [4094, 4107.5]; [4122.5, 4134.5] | 3.37 AA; 65.1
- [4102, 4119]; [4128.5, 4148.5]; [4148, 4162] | -0.84 AA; 63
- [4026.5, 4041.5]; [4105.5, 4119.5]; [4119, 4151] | 1.69 AA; 66.7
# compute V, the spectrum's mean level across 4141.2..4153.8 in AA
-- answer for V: 67.2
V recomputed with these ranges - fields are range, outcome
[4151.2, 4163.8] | 67.5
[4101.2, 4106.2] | 47.8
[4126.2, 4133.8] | 63.8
